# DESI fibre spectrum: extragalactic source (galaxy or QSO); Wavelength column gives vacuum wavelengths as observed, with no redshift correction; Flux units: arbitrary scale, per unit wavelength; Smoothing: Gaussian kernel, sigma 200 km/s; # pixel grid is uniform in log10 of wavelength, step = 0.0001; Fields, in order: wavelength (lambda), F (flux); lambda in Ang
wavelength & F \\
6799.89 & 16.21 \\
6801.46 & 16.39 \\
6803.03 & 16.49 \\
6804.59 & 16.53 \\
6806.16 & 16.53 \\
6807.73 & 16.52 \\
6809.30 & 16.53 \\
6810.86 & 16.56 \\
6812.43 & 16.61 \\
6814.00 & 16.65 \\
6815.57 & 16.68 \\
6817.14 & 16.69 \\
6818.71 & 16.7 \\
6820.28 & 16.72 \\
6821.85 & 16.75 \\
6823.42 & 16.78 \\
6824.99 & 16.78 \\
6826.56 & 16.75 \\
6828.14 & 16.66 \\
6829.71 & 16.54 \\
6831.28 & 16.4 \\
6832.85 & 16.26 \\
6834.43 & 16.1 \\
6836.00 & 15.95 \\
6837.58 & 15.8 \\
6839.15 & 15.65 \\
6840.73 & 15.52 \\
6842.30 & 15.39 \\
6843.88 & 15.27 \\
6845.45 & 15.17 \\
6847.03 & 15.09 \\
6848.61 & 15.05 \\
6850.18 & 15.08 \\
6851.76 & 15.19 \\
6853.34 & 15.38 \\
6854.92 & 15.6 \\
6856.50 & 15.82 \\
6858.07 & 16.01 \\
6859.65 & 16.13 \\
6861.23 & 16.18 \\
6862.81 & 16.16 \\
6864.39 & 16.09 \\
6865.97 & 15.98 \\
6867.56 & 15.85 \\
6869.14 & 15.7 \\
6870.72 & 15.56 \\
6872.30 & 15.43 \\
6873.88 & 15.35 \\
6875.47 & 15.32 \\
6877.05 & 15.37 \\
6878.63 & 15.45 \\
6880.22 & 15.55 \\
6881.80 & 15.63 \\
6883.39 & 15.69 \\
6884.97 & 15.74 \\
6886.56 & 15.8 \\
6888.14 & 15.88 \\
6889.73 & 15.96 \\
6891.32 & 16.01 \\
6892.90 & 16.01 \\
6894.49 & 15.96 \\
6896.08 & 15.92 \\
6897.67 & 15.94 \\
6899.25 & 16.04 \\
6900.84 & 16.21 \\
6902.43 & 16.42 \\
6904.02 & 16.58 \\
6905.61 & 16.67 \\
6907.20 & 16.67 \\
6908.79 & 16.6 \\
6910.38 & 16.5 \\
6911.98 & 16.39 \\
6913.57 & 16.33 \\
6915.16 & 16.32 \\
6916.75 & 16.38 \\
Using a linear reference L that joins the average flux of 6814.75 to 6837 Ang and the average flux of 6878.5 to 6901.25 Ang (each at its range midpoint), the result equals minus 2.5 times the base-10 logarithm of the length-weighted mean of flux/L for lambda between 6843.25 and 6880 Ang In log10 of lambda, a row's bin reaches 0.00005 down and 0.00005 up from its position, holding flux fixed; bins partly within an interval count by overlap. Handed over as 0.04 mag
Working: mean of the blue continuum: 16.5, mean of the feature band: 15.6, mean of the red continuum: 15.9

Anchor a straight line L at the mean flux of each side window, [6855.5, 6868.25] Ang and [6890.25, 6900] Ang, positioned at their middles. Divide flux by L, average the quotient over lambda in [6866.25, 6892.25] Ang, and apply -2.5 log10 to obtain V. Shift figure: 0.02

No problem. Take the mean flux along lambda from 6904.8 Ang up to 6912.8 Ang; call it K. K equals 16.6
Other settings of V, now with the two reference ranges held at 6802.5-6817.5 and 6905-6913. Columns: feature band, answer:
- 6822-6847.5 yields 0.04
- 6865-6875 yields 0.06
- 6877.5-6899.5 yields 0.05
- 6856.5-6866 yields 0.03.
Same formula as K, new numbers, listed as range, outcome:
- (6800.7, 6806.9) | 16.5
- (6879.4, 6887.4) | 15.7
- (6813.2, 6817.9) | 16.7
